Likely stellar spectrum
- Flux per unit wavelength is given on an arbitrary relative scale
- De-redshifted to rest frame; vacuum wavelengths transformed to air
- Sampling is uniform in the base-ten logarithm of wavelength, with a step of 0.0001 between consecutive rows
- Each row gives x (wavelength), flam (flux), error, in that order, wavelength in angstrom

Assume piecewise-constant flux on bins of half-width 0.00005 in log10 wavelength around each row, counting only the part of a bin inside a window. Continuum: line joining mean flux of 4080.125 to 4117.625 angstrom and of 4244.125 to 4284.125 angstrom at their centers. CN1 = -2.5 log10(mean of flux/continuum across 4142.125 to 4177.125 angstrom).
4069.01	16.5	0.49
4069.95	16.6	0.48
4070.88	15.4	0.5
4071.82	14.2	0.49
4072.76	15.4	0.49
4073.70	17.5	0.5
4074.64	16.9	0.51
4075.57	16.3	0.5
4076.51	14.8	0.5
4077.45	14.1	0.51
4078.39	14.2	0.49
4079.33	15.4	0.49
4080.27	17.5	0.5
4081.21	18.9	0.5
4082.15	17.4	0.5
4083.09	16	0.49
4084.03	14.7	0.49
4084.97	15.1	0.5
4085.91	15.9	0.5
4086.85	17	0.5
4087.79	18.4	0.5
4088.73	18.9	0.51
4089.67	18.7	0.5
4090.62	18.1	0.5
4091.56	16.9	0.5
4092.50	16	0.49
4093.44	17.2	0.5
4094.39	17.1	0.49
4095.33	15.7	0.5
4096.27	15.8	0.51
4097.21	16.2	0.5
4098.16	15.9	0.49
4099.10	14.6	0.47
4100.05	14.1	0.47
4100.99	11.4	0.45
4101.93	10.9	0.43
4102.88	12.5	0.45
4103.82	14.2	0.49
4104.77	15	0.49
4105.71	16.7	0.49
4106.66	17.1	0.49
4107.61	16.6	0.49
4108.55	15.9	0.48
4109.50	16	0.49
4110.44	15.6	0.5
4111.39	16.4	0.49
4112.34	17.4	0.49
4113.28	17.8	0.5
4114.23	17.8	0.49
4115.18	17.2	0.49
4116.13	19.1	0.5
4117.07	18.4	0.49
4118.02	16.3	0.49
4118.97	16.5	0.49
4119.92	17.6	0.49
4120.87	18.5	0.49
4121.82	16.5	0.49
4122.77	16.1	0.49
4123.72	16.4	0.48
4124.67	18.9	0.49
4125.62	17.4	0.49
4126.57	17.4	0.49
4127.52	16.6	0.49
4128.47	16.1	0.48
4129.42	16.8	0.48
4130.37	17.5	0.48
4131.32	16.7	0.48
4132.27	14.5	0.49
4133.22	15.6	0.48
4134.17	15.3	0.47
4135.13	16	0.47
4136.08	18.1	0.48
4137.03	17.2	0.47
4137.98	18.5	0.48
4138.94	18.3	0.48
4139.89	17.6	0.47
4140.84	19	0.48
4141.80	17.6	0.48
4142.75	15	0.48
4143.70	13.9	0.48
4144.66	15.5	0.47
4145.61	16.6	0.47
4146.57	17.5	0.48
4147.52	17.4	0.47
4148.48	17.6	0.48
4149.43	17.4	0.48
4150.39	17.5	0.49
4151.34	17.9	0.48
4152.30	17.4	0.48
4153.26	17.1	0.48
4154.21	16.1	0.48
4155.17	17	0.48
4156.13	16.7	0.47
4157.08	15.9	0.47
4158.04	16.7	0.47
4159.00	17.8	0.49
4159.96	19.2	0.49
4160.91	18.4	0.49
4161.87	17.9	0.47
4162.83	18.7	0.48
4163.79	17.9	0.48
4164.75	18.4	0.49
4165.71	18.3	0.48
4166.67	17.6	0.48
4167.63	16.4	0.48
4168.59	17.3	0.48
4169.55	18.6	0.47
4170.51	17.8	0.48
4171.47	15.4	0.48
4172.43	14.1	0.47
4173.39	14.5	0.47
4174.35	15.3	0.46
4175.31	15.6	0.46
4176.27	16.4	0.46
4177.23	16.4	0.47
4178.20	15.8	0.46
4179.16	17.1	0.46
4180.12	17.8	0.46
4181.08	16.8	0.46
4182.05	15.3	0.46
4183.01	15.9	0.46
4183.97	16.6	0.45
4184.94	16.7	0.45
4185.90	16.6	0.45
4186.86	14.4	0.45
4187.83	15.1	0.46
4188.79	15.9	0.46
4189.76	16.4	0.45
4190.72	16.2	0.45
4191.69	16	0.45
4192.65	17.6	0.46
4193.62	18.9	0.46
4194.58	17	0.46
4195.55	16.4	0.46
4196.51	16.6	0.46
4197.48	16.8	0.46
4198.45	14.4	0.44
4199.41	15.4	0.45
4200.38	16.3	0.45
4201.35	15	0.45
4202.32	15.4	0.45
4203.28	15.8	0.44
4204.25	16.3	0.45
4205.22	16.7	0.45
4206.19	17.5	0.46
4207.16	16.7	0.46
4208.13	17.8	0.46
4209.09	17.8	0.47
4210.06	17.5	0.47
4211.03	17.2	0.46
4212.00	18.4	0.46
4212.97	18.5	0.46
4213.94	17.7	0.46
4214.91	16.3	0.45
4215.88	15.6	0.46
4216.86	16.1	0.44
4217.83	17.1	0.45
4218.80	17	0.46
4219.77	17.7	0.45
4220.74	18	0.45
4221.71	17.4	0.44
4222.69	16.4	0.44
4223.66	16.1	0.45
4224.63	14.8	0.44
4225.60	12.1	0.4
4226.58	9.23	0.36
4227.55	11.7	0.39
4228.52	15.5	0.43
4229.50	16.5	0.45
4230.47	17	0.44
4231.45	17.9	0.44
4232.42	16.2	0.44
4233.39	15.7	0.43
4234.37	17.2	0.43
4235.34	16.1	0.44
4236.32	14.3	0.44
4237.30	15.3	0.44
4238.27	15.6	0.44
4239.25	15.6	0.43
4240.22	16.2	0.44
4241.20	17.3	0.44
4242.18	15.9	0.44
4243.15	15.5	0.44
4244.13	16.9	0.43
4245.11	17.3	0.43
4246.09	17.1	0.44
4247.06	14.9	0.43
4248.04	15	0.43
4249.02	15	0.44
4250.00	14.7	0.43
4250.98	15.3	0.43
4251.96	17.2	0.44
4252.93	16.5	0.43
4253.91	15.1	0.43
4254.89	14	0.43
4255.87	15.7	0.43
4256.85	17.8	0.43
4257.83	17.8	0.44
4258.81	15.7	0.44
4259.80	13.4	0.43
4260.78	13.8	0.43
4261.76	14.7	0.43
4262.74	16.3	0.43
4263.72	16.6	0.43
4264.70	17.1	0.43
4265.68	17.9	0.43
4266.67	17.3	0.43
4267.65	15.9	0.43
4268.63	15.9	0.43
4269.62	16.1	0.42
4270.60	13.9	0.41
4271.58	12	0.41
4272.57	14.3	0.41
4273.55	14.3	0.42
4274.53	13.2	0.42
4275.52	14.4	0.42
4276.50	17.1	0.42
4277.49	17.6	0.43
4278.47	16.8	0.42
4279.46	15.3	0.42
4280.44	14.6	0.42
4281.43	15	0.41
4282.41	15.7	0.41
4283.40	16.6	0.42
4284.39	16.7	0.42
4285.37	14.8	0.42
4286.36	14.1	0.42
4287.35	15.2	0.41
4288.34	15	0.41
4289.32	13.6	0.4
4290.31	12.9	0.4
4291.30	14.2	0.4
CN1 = -0.06 mag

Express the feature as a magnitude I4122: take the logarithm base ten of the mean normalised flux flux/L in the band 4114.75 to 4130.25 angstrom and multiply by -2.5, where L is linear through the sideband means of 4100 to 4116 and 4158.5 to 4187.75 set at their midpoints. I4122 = -0.09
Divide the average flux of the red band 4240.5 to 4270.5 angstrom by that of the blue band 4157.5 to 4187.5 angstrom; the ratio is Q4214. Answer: 0.95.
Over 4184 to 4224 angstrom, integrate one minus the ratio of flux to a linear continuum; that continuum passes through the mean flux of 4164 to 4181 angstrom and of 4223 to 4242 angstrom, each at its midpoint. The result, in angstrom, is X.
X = -1.8 angstrom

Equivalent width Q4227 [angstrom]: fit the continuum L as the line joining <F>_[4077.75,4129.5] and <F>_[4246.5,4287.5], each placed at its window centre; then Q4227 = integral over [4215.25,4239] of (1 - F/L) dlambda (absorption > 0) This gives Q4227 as 0.1 angstrom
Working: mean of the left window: 16.4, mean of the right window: 15.5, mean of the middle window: 15.7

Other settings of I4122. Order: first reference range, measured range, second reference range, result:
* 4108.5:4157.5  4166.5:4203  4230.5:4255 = 0.02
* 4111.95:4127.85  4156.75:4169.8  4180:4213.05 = -0.06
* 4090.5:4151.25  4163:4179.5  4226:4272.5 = -0.03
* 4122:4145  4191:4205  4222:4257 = -0.02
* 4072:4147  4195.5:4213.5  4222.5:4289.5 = -0.06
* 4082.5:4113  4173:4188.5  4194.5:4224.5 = 0.03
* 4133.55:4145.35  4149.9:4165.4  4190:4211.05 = -0.05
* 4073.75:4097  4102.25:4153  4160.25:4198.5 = -0.01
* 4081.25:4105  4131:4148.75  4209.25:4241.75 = -0.05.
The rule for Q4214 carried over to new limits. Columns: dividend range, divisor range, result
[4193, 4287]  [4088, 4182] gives 0.95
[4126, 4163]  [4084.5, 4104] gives 1.08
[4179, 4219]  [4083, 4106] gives 1.06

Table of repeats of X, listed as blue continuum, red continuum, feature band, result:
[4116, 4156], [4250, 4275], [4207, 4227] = -0.5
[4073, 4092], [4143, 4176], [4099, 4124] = 1.1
